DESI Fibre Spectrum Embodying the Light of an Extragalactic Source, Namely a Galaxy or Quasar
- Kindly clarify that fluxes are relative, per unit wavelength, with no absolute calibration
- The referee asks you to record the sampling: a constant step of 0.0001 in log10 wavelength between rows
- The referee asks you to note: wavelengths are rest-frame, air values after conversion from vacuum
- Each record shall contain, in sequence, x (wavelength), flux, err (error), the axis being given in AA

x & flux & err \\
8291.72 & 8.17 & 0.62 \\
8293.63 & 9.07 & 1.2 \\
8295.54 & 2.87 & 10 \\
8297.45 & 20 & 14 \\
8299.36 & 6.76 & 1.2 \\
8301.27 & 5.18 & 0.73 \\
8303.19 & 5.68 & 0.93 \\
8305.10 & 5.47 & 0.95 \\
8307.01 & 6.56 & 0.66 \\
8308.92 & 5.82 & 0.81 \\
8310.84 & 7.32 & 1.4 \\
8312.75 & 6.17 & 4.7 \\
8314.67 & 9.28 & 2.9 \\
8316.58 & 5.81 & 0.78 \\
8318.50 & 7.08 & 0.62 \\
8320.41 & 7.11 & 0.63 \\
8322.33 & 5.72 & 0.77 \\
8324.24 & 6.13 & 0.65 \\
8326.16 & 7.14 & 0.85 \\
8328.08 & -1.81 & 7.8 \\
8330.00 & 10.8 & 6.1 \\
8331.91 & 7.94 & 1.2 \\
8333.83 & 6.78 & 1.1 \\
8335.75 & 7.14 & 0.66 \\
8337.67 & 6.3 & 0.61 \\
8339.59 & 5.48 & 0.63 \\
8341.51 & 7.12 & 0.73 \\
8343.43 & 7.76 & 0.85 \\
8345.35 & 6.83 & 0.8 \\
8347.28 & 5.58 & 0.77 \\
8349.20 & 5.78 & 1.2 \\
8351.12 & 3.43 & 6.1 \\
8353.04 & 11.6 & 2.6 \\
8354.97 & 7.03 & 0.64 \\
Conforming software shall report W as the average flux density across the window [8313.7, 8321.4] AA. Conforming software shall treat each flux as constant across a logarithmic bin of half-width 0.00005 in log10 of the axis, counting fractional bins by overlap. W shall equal 7.31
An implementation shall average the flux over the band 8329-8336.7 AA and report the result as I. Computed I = 8.12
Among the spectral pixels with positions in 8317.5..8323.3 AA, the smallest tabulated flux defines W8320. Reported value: 5.72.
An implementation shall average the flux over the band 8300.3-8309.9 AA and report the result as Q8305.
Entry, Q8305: 5.74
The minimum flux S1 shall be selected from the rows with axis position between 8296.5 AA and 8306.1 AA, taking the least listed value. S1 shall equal 5.18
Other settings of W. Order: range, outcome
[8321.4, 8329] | 4.32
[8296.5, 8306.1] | 8.6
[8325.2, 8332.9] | 6.02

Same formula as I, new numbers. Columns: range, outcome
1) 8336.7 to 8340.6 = 5.91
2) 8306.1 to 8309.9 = 6.18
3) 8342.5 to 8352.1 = 5.88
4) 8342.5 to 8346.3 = 7.3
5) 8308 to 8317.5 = 6.89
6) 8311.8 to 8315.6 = 7.71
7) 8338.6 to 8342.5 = 6.31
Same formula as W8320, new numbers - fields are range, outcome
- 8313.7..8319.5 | 5.81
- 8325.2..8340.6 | -1.81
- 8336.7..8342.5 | 5.48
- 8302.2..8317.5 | 5.47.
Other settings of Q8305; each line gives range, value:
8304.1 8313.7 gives 6.27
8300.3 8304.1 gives 5.42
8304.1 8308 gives 6.02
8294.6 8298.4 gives 11.5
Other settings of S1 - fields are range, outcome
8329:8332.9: 7.94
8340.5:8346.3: 6.83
